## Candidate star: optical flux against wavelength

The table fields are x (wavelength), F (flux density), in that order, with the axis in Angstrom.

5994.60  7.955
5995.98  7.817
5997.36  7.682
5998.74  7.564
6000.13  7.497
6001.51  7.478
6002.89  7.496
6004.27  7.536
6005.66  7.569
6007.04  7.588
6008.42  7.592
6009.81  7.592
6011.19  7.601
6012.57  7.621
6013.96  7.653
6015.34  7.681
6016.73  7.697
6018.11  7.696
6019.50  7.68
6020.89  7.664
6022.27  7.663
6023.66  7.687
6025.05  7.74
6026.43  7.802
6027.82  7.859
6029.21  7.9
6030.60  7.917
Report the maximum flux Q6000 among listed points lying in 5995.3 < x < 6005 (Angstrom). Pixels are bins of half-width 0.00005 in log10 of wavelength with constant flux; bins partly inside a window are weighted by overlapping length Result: 7.817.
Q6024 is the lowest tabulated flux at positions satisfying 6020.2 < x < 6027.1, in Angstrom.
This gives 7.663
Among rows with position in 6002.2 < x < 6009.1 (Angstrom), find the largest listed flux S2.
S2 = 7.592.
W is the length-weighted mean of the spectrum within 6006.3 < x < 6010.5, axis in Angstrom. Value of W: 7.59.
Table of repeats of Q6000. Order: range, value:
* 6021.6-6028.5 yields 7.859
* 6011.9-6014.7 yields 7.653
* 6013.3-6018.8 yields 7.697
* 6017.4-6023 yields 7.696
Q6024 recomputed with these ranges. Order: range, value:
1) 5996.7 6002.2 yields 7.478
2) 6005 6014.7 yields 7.569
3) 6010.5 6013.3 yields 7.601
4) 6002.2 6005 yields 7.496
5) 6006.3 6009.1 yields 7.588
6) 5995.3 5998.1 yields 7.682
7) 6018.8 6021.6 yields 7.664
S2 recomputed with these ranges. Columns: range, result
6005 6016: 7.681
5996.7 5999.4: 7.682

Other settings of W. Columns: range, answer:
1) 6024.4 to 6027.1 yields 7.79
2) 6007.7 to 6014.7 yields 7.62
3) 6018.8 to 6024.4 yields 7.66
